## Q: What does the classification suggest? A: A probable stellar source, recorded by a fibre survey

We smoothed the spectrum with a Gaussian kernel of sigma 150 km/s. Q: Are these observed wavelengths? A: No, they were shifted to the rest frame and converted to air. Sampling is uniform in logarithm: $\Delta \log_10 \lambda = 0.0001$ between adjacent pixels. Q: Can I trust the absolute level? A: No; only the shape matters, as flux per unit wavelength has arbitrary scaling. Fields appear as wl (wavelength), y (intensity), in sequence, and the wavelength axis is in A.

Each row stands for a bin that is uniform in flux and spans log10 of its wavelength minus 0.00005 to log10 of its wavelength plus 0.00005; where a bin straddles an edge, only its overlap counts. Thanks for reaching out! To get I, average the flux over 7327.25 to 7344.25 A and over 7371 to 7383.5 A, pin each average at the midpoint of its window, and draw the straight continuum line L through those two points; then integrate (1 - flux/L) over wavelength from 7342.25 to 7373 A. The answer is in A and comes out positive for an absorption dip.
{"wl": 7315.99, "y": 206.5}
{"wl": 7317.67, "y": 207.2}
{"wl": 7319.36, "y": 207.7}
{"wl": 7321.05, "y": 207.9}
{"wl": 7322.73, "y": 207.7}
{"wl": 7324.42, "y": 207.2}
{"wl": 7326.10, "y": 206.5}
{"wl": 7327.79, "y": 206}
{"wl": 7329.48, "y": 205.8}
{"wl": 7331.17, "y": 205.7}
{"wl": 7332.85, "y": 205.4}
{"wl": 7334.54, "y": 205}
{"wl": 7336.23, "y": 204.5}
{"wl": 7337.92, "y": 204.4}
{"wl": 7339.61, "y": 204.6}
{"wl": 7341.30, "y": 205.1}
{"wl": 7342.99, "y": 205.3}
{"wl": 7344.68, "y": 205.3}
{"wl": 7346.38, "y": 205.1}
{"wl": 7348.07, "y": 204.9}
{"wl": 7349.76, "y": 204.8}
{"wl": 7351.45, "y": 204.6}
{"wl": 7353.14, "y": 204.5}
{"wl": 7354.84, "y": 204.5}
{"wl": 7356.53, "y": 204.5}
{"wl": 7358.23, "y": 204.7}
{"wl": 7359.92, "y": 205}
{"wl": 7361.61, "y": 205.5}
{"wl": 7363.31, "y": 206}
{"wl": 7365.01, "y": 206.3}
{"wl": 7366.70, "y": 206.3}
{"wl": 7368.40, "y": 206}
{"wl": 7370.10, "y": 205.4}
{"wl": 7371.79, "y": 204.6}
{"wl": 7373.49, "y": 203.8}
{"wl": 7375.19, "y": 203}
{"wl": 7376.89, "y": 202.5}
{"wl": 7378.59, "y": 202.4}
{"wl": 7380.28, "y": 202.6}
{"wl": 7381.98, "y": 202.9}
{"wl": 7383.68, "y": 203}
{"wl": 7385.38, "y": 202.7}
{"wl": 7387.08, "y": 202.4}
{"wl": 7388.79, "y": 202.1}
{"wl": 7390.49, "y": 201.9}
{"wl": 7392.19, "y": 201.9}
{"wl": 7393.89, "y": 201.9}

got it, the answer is -0.2 A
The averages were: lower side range 205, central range 205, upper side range 203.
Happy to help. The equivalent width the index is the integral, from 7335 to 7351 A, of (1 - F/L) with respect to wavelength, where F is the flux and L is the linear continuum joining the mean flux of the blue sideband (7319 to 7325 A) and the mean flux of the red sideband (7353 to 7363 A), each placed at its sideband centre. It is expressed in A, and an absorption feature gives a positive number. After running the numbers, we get 0.1 A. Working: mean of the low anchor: 208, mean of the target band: 205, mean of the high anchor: 205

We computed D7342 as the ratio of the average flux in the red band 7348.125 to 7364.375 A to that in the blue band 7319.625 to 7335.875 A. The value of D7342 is 1.0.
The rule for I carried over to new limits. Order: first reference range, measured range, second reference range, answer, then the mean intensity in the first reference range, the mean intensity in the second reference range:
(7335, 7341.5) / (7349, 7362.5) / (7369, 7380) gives -0.04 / 205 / 204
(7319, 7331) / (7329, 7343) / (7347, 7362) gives 0.07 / 207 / 205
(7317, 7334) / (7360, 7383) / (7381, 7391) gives -0.11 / 207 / 202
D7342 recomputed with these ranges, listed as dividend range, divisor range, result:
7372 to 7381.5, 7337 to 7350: 0.99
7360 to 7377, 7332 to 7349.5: 1.00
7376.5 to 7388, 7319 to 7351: 0.99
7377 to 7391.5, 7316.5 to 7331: 0.98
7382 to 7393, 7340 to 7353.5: 0.99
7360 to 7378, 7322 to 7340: 1.00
